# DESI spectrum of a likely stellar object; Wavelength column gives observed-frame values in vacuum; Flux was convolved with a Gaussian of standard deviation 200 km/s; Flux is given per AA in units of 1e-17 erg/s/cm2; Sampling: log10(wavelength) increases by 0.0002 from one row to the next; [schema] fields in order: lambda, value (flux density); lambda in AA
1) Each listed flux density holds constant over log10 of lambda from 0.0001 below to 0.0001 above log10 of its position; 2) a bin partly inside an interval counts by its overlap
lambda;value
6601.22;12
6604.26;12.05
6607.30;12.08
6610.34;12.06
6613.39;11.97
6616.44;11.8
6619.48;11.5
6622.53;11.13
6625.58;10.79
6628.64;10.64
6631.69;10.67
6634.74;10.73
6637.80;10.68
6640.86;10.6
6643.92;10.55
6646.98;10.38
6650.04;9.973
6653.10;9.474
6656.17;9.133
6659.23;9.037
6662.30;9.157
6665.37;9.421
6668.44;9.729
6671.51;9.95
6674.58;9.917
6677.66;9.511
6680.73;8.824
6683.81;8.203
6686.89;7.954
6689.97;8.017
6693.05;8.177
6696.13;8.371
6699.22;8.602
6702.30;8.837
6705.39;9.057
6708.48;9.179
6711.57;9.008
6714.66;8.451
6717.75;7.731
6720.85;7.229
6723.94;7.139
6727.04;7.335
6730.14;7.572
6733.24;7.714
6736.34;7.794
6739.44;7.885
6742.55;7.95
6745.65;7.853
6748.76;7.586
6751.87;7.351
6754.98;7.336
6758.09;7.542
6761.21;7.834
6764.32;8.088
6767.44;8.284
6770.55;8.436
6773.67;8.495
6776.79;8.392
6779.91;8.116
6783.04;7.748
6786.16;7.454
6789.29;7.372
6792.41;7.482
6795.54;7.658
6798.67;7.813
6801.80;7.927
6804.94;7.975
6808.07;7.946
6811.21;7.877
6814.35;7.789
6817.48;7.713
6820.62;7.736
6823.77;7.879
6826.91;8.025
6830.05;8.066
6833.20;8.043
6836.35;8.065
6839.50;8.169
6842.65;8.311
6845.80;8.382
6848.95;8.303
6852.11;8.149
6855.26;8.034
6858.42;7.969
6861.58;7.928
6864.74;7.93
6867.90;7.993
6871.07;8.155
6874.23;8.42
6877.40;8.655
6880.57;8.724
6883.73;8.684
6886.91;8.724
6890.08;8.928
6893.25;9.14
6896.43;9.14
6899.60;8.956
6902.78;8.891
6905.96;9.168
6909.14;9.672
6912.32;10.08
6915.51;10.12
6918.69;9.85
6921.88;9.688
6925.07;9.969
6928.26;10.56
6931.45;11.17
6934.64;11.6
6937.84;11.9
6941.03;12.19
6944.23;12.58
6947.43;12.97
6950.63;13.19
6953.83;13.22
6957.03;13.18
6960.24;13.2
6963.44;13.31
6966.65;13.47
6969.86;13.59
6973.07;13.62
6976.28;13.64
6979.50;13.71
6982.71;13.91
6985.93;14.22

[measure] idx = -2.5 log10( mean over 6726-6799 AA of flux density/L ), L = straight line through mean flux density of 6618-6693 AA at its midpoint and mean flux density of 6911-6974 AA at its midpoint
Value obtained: 0.33 mag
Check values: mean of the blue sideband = 9.8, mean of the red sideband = 12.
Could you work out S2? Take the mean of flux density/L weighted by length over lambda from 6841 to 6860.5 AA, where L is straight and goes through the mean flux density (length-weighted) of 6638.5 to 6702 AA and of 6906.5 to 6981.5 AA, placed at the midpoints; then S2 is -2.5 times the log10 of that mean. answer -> 0.33 mag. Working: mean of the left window 9.26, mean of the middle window 8.19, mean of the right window 12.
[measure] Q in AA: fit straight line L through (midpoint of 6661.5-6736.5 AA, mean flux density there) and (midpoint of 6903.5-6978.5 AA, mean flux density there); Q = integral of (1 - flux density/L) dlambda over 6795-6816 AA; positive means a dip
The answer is 4.4 AA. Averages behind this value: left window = 8.52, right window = 11.8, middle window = 7.86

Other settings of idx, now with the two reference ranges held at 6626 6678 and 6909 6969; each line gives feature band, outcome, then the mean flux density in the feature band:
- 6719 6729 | 0.39 mag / 7.26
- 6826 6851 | 0.34 mag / 8.17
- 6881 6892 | 0.29 mag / 8.79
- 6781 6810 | 0.37 mag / 7.72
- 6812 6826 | 0.38 mag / 7.8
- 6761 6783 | 0.29 mag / 8.23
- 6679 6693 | 0.23 mag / 8.26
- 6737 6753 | 0.34 mag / 7.74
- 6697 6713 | 0.16 mag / 8.91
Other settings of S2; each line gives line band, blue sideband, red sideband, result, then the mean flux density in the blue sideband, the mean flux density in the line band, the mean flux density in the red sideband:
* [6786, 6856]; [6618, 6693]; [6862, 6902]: 0.13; 9.8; 7.93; 8.61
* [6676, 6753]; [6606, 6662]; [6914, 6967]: 0.33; 10.7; 8.14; 11.9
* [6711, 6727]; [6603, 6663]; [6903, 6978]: 0.38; 10.7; 7.79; 11.8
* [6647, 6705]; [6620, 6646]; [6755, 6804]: 0.10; 10.7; 9.05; 7.89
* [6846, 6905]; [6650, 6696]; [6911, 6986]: 0.32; 9.05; 8.49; 12.3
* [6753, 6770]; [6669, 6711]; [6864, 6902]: 0.12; 8.84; 7.84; 8.64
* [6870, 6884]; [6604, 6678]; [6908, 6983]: 0.35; 10.5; 8.53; 12.1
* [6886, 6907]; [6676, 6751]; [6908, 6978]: 0.24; 8.16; 9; 12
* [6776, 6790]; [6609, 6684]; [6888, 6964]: 0.33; 10.3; 7.81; 10.9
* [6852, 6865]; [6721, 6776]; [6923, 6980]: 0.28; 7.77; 7.99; 12.6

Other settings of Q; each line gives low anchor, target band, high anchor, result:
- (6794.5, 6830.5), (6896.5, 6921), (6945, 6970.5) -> 4.1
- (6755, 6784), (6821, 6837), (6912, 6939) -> 1.8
